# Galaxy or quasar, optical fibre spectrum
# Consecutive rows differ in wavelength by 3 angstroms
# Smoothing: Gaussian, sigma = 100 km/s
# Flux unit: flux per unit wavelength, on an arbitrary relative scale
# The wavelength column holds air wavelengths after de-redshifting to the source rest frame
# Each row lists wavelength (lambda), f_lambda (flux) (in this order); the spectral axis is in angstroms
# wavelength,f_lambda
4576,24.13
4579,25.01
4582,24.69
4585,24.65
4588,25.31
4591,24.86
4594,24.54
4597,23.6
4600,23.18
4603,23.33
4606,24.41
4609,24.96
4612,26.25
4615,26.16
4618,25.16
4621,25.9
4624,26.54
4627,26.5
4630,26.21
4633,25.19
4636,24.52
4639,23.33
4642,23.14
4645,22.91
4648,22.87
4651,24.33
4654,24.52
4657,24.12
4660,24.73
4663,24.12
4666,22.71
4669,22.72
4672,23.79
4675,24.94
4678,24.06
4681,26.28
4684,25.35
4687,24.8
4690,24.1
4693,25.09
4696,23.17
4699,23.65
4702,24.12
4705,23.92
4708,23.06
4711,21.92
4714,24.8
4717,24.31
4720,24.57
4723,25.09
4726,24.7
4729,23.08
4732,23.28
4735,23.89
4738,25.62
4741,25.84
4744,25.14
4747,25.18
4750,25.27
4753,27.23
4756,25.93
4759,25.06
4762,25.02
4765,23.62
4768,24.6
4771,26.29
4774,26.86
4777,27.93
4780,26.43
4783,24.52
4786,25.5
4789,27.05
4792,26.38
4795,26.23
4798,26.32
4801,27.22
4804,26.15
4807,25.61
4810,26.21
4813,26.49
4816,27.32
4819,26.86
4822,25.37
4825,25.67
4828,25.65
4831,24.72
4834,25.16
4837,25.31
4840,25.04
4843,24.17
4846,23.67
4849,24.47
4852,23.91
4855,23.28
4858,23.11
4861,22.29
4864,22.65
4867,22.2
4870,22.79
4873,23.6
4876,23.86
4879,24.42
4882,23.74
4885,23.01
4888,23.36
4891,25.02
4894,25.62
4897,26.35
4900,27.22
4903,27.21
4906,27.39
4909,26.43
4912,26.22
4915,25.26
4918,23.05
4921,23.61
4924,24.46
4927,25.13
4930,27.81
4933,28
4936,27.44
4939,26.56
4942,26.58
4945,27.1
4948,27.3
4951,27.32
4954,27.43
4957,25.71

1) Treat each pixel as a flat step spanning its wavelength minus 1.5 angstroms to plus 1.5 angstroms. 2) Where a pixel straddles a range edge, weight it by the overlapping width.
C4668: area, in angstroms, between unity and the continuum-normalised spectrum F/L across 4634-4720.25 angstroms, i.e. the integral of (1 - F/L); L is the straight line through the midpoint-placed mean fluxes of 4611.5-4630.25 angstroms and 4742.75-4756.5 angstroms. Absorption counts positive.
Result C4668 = 6.5 angstroms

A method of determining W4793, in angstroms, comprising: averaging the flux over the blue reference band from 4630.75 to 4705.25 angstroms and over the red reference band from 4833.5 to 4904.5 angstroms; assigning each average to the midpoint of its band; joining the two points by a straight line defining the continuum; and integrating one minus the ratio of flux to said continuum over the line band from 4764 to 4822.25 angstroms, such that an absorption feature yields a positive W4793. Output -4.8 angstroms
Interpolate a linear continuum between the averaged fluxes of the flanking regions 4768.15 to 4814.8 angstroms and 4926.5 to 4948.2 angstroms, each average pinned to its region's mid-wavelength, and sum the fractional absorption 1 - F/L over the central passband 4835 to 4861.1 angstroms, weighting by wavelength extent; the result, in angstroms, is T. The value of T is 2.5 angstroms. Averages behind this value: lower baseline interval 26.3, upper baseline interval 27.1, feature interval 24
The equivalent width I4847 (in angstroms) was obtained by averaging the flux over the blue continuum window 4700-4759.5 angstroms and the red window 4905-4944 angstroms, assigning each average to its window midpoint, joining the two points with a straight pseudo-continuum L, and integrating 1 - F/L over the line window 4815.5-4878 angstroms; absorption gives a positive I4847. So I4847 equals 2.8 angstroms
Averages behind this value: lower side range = 24.6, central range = 24.3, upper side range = 26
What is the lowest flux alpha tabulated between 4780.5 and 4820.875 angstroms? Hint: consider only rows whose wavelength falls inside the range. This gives 24.52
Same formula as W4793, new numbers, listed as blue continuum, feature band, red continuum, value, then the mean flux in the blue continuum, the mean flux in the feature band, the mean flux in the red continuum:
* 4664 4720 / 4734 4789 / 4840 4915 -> -3.2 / 24.1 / 25.6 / 24.4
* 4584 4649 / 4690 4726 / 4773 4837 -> 2.0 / 24.7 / 24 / 26.1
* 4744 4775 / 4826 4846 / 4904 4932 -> 0.5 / 25.5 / 24.9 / 25.6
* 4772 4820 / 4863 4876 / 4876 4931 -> 1.4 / 26.4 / 22.9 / 25.2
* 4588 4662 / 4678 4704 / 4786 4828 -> 0.7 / 24.6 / 24.5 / 26.3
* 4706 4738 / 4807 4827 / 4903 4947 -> -1.0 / 24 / 26.2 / 26.1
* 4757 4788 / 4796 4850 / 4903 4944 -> 0.2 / 25.6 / 25.7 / 26.1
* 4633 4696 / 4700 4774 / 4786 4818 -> 2.0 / 24.1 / 24.7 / 26.5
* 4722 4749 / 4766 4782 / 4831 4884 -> -1.3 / 24.6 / 26.3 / 23.8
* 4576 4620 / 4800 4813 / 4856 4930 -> -0.9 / 24.7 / 26.3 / 24.6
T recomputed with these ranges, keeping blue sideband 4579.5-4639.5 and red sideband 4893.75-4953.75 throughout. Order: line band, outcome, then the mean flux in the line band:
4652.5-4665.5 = 0.5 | 24.2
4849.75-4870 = 2.4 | 23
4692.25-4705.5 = 0.8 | 23.9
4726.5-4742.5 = 0.7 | 24.4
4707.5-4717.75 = 0.8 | 23.5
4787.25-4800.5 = -0.4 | 26.5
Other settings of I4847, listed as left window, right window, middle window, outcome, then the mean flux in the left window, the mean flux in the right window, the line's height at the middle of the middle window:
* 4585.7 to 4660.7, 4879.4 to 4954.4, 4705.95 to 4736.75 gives 1.5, 24.7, 25.9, 25.1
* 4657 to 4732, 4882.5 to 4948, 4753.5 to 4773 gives -0.5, 24.1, 25.9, 24.7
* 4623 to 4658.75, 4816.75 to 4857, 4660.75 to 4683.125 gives 0.4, 24.5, 24.9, 24.6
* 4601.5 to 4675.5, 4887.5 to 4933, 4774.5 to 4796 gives -1.0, 24.5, 25.7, 25.2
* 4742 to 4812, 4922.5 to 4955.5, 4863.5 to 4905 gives 3.3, 25.9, 26.8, 26.5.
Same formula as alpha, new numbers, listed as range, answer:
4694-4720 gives 21.92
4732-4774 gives 23.28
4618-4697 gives 22.71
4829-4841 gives 24.72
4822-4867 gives 22.2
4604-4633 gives 24.41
